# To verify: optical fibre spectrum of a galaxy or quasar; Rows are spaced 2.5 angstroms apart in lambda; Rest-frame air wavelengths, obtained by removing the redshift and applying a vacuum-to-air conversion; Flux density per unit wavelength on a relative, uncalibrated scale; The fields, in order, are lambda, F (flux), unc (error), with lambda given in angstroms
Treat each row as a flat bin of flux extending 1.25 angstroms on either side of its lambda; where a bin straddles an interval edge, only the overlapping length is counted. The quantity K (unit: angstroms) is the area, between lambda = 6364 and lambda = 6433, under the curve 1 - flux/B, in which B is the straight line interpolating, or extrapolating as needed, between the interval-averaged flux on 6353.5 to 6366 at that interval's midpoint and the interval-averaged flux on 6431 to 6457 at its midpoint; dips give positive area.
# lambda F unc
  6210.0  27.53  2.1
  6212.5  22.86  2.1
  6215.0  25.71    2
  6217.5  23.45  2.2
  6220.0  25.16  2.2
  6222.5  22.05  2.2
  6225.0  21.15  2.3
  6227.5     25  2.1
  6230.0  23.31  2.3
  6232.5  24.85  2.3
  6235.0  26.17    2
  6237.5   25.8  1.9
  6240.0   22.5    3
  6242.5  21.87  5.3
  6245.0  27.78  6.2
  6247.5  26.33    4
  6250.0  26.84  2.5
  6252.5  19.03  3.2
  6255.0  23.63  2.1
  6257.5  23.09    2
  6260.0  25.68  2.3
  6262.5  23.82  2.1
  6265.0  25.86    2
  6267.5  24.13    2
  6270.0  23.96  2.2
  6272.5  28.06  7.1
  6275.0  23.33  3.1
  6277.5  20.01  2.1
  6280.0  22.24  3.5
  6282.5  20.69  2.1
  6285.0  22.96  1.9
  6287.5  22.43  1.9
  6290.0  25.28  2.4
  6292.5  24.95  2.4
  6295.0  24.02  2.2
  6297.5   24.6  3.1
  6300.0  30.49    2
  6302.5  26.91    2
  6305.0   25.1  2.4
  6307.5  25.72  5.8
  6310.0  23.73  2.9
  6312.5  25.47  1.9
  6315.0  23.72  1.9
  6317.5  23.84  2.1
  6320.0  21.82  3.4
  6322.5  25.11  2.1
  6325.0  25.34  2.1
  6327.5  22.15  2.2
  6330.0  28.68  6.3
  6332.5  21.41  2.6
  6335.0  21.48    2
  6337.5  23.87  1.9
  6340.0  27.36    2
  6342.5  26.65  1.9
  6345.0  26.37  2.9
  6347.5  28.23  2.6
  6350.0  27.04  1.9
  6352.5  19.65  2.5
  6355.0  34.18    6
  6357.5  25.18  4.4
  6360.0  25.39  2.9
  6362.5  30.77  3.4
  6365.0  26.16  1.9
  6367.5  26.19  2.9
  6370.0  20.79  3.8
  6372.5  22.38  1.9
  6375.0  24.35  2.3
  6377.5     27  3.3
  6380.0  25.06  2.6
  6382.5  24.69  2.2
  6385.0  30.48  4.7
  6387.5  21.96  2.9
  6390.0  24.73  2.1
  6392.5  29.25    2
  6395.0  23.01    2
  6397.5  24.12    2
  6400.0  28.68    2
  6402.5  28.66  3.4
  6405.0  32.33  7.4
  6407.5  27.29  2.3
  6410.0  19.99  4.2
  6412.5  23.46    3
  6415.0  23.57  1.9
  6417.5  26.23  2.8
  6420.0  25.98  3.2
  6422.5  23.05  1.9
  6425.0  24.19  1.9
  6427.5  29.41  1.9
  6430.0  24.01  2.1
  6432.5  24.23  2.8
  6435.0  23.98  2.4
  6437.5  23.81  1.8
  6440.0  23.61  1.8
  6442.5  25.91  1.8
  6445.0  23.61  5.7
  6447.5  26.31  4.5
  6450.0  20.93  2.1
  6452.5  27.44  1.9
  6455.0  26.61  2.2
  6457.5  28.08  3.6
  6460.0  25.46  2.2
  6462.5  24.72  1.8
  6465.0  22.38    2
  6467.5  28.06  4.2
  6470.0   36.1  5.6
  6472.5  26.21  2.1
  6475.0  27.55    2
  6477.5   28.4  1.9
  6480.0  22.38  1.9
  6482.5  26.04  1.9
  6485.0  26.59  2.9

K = 3.0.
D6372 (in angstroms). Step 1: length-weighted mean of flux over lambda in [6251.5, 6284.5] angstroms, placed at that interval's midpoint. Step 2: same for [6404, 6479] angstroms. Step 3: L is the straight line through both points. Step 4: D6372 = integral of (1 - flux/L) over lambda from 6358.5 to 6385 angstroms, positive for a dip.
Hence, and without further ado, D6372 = -0.8 angstroms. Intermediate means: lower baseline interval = 23.4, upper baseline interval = 25.7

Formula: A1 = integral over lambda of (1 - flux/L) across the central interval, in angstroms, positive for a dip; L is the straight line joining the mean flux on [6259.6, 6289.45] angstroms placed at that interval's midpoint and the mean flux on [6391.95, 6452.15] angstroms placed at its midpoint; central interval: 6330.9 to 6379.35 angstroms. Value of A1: -2.1 angstroms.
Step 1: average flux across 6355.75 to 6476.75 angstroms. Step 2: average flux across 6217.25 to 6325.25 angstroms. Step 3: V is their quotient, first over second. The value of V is 1.1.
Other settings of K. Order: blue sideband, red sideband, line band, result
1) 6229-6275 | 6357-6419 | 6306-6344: 1.09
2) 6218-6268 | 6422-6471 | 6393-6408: -1.29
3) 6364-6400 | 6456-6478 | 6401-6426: 0.42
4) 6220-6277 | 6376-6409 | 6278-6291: 1.22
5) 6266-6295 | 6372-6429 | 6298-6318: -1.38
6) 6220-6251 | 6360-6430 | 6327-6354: 0.31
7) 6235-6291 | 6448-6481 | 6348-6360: -0.67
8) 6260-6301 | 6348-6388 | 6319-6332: 0.28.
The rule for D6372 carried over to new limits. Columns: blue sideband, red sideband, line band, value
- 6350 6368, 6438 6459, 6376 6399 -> 0.63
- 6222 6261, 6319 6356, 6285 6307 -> -0.52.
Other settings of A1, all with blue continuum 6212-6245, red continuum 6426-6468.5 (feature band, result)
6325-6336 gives 0.4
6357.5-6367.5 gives -0.9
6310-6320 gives 0.2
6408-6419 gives 0.6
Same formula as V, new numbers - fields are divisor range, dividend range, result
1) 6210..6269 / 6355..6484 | 1.06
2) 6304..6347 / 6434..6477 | 1.05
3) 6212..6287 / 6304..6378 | 1.05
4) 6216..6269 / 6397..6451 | 1.04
